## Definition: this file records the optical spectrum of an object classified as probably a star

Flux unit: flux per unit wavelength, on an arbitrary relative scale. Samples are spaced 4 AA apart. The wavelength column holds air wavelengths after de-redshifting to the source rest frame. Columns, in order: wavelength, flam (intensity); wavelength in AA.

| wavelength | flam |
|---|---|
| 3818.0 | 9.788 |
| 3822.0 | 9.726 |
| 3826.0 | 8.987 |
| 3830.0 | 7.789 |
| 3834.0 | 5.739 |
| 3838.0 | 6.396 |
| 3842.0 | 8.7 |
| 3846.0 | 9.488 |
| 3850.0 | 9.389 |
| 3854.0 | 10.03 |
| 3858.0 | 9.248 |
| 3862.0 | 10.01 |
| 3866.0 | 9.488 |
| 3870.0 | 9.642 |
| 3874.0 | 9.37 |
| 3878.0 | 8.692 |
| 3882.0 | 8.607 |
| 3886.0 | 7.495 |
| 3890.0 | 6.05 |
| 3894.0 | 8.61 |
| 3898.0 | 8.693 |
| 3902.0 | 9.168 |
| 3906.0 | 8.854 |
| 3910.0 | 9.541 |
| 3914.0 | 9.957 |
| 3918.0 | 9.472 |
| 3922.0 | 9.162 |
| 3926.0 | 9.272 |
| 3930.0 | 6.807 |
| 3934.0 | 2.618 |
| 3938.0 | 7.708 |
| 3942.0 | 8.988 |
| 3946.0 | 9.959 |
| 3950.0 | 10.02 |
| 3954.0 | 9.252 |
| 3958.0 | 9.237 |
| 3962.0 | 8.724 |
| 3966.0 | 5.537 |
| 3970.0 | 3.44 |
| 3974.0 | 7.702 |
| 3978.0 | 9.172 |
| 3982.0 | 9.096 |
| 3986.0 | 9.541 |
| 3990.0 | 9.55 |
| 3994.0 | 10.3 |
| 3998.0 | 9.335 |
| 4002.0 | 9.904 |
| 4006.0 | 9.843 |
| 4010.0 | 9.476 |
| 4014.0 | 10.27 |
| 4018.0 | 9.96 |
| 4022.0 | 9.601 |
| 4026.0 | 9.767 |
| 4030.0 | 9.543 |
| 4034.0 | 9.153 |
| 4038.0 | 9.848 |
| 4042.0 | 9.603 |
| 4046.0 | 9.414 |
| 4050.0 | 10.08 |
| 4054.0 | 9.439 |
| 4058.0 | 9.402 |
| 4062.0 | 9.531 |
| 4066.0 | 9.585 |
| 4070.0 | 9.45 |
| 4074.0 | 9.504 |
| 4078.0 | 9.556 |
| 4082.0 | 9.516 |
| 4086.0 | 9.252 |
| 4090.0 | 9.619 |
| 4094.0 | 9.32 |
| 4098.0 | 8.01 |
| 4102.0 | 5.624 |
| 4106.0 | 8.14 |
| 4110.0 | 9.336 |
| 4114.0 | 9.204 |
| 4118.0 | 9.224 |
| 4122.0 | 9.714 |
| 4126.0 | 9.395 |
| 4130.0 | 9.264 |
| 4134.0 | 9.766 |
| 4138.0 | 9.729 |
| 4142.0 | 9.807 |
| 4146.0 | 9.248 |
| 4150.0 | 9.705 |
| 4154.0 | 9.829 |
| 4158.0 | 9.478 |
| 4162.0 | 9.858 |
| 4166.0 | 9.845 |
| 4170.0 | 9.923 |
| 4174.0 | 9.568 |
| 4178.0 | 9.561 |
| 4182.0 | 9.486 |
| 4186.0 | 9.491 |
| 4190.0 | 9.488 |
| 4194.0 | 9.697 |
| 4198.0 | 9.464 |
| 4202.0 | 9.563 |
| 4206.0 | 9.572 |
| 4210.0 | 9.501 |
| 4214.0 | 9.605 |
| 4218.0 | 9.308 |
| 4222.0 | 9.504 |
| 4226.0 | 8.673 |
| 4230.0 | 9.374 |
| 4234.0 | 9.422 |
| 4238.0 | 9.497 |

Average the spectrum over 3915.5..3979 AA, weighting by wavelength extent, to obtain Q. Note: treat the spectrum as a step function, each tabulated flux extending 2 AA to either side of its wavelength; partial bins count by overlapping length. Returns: 7.94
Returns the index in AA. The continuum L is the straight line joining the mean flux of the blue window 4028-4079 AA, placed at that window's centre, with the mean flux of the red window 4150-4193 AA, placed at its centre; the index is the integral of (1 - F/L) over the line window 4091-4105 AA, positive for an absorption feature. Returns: 2.6 AA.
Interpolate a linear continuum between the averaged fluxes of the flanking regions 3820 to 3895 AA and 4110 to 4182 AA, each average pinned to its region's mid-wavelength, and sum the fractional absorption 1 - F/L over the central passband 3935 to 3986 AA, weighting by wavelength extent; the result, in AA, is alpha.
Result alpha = 4.4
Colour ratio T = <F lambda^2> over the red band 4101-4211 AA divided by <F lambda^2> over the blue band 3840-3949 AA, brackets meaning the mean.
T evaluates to 1.2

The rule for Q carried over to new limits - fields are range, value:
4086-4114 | 8.47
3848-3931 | 8.96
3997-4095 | 9.6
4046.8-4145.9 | 9.23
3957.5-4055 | 9.1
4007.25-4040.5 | 9.7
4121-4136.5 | 9.53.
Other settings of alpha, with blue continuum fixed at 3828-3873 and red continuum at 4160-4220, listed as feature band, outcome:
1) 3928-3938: 4.1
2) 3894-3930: -0.8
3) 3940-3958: -1.1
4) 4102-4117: 1.5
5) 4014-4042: -1.5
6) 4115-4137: -0.1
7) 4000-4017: -1.4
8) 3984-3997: -1.0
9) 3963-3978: 4.6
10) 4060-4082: -0.5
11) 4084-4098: 0.2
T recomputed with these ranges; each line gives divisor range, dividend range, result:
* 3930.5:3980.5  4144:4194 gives 1.39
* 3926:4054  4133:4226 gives 1.19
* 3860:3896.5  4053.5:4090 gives 1.21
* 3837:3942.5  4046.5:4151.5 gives 1.20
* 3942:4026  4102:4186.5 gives 1.13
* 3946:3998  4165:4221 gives 1.25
